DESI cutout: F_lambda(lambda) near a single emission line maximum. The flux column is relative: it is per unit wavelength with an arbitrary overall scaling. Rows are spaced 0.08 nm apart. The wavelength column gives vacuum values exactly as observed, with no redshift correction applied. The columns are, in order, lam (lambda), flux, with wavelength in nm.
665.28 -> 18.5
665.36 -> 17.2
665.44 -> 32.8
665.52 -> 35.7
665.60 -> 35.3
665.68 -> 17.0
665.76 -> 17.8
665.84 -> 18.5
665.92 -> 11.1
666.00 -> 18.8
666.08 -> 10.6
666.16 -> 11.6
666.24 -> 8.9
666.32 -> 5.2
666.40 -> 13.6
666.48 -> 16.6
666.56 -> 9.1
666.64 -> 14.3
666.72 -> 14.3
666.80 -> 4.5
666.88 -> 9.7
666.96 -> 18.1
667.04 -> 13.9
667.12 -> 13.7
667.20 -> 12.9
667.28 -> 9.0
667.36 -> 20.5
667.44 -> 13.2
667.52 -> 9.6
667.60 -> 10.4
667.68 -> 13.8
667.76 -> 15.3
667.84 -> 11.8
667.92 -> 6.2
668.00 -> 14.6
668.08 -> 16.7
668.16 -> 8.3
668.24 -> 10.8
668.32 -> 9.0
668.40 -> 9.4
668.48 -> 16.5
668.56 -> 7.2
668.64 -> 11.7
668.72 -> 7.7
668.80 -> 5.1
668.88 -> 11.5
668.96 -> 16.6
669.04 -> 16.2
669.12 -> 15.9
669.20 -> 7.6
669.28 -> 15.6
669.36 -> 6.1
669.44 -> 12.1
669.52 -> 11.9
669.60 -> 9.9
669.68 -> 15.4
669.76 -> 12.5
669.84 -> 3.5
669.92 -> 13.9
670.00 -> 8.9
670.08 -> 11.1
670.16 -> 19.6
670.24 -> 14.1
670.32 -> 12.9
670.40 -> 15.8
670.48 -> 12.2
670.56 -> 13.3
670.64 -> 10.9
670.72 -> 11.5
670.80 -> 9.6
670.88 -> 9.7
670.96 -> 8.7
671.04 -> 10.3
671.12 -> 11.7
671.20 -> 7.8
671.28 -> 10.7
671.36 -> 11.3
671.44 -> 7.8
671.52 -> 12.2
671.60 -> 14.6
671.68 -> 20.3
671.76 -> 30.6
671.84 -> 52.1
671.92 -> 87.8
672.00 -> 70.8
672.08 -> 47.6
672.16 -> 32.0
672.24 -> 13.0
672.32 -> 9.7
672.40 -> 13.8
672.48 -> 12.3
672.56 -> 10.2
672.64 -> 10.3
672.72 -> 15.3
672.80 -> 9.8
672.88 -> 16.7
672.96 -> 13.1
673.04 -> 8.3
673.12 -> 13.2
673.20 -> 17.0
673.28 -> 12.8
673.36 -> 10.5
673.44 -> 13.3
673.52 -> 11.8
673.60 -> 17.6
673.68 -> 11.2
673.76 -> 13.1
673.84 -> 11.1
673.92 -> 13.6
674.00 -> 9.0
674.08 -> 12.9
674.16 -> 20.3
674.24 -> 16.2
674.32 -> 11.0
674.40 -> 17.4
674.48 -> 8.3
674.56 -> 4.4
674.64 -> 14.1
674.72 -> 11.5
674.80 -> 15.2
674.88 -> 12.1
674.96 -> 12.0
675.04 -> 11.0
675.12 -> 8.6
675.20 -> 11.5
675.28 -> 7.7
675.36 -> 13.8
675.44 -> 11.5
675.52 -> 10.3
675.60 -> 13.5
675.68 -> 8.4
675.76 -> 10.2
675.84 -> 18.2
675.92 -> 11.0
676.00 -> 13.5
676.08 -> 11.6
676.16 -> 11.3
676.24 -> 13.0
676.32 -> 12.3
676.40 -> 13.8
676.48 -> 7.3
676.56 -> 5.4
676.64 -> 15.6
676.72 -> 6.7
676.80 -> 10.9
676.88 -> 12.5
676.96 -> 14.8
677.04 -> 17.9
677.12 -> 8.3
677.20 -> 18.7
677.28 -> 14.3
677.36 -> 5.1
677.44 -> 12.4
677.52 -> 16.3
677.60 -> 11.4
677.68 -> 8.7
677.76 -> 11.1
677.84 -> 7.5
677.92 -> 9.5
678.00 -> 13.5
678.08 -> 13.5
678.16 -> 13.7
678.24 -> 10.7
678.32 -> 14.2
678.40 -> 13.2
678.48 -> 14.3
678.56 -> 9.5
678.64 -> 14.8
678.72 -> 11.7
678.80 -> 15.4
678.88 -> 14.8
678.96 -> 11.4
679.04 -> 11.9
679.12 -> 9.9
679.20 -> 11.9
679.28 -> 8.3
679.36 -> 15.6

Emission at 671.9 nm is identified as [O III] 5007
